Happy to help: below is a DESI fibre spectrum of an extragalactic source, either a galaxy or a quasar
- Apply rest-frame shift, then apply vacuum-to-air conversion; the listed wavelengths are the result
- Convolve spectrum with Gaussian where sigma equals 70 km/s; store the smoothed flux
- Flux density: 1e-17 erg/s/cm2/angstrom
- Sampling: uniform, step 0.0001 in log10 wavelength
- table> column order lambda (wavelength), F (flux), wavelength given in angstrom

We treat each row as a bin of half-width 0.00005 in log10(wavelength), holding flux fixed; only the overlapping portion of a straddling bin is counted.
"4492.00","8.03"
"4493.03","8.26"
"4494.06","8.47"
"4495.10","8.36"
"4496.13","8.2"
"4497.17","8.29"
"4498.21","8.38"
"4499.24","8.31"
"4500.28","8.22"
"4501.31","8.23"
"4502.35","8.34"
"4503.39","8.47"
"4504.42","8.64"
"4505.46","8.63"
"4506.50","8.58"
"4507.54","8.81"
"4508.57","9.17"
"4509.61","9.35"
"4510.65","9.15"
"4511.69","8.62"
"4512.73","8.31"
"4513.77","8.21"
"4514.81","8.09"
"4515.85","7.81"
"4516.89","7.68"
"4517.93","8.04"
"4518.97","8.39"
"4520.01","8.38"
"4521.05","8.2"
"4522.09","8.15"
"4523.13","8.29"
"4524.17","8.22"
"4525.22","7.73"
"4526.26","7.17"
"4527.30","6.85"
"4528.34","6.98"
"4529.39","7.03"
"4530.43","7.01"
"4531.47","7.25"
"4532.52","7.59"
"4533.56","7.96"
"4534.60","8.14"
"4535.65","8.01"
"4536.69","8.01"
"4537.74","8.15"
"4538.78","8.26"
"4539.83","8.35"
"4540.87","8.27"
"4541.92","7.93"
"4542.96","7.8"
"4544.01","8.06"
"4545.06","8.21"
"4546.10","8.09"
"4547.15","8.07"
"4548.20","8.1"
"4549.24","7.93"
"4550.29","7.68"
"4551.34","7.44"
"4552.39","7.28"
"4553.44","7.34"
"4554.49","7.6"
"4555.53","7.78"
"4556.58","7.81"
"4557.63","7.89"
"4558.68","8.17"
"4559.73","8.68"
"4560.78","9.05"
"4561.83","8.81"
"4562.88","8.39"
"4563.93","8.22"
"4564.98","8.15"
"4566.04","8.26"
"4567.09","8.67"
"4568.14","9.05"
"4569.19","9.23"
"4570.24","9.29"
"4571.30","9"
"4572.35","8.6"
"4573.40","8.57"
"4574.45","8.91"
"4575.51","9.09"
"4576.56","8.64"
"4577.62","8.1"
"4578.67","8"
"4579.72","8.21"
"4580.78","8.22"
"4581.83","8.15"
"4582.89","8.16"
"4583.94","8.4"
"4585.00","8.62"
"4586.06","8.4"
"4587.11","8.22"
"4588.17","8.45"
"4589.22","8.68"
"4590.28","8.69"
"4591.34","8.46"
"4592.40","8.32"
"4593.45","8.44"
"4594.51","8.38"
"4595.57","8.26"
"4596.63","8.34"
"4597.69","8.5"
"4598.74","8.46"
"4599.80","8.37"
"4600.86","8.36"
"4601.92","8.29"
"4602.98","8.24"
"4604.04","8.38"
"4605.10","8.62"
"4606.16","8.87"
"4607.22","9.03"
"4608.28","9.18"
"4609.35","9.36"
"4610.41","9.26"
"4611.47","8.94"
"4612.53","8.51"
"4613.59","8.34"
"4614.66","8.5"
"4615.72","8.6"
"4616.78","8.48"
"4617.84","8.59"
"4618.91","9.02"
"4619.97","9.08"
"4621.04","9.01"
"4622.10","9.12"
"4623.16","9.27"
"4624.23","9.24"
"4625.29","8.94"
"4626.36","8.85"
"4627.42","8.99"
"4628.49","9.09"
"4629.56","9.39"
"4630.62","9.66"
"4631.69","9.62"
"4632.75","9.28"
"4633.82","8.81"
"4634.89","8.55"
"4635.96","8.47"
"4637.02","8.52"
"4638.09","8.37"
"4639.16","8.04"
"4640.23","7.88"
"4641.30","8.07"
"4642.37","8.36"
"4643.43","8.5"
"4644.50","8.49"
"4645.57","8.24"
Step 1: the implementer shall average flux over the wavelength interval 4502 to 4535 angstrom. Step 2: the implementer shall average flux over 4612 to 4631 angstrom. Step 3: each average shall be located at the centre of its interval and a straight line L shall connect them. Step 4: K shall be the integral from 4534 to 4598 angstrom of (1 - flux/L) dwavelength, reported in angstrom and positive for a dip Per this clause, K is 1.4 angstrom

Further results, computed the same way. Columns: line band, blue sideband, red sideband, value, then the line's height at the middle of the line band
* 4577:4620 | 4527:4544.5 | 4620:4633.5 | 1.1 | 8.75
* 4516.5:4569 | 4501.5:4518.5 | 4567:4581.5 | 3.7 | 8.59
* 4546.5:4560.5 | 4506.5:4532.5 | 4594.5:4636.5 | 0.8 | 8.31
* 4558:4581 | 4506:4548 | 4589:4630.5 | -0.5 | 8.41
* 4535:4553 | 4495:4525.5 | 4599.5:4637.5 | 1.2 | 8.53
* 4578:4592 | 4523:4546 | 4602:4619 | 0.1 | 8.41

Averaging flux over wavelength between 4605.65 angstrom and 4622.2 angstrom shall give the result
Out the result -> 8.86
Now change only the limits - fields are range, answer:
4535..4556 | 7.92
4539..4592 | 8.3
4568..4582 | 8.65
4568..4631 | 8.69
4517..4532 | 7.69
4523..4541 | 7.71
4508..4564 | 8.02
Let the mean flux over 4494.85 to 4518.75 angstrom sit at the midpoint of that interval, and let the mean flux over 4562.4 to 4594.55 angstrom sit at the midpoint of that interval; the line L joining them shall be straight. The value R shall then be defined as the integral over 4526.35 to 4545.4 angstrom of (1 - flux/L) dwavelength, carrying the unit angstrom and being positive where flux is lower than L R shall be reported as 1.60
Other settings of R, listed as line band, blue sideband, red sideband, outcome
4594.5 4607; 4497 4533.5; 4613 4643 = 0.3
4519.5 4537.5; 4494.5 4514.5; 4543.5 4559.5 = 1.0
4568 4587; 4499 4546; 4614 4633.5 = 0.1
